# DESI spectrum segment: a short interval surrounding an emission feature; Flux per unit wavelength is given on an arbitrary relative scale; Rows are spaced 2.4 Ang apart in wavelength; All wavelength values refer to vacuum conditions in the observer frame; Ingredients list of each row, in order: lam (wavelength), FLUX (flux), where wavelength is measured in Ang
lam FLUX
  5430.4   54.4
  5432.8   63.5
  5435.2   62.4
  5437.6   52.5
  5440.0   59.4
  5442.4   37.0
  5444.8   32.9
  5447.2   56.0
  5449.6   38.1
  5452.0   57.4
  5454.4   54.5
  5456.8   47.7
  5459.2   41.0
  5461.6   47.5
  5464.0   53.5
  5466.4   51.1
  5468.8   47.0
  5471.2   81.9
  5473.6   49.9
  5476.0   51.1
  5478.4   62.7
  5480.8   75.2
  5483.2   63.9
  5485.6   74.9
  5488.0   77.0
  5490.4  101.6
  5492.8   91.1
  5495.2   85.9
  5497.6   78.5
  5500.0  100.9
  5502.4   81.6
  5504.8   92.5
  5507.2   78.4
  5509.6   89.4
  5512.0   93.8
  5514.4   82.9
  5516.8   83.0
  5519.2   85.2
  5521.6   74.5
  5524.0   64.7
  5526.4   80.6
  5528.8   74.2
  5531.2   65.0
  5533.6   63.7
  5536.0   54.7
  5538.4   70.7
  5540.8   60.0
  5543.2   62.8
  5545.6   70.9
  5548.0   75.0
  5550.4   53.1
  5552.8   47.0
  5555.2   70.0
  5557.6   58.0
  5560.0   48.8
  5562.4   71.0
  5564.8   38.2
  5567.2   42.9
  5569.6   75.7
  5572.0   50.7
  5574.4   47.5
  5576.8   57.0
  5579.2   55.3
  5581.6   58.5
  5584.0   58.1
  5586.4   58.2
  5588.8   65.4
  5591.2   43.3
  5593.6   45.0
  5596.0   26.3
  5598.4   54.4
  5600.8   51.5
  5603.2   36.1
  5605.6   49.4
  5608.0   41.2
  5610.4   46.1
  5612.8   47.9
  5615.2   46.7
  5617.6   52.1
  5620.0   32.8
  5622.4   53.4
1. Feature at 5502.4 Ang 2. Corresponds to Mg II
